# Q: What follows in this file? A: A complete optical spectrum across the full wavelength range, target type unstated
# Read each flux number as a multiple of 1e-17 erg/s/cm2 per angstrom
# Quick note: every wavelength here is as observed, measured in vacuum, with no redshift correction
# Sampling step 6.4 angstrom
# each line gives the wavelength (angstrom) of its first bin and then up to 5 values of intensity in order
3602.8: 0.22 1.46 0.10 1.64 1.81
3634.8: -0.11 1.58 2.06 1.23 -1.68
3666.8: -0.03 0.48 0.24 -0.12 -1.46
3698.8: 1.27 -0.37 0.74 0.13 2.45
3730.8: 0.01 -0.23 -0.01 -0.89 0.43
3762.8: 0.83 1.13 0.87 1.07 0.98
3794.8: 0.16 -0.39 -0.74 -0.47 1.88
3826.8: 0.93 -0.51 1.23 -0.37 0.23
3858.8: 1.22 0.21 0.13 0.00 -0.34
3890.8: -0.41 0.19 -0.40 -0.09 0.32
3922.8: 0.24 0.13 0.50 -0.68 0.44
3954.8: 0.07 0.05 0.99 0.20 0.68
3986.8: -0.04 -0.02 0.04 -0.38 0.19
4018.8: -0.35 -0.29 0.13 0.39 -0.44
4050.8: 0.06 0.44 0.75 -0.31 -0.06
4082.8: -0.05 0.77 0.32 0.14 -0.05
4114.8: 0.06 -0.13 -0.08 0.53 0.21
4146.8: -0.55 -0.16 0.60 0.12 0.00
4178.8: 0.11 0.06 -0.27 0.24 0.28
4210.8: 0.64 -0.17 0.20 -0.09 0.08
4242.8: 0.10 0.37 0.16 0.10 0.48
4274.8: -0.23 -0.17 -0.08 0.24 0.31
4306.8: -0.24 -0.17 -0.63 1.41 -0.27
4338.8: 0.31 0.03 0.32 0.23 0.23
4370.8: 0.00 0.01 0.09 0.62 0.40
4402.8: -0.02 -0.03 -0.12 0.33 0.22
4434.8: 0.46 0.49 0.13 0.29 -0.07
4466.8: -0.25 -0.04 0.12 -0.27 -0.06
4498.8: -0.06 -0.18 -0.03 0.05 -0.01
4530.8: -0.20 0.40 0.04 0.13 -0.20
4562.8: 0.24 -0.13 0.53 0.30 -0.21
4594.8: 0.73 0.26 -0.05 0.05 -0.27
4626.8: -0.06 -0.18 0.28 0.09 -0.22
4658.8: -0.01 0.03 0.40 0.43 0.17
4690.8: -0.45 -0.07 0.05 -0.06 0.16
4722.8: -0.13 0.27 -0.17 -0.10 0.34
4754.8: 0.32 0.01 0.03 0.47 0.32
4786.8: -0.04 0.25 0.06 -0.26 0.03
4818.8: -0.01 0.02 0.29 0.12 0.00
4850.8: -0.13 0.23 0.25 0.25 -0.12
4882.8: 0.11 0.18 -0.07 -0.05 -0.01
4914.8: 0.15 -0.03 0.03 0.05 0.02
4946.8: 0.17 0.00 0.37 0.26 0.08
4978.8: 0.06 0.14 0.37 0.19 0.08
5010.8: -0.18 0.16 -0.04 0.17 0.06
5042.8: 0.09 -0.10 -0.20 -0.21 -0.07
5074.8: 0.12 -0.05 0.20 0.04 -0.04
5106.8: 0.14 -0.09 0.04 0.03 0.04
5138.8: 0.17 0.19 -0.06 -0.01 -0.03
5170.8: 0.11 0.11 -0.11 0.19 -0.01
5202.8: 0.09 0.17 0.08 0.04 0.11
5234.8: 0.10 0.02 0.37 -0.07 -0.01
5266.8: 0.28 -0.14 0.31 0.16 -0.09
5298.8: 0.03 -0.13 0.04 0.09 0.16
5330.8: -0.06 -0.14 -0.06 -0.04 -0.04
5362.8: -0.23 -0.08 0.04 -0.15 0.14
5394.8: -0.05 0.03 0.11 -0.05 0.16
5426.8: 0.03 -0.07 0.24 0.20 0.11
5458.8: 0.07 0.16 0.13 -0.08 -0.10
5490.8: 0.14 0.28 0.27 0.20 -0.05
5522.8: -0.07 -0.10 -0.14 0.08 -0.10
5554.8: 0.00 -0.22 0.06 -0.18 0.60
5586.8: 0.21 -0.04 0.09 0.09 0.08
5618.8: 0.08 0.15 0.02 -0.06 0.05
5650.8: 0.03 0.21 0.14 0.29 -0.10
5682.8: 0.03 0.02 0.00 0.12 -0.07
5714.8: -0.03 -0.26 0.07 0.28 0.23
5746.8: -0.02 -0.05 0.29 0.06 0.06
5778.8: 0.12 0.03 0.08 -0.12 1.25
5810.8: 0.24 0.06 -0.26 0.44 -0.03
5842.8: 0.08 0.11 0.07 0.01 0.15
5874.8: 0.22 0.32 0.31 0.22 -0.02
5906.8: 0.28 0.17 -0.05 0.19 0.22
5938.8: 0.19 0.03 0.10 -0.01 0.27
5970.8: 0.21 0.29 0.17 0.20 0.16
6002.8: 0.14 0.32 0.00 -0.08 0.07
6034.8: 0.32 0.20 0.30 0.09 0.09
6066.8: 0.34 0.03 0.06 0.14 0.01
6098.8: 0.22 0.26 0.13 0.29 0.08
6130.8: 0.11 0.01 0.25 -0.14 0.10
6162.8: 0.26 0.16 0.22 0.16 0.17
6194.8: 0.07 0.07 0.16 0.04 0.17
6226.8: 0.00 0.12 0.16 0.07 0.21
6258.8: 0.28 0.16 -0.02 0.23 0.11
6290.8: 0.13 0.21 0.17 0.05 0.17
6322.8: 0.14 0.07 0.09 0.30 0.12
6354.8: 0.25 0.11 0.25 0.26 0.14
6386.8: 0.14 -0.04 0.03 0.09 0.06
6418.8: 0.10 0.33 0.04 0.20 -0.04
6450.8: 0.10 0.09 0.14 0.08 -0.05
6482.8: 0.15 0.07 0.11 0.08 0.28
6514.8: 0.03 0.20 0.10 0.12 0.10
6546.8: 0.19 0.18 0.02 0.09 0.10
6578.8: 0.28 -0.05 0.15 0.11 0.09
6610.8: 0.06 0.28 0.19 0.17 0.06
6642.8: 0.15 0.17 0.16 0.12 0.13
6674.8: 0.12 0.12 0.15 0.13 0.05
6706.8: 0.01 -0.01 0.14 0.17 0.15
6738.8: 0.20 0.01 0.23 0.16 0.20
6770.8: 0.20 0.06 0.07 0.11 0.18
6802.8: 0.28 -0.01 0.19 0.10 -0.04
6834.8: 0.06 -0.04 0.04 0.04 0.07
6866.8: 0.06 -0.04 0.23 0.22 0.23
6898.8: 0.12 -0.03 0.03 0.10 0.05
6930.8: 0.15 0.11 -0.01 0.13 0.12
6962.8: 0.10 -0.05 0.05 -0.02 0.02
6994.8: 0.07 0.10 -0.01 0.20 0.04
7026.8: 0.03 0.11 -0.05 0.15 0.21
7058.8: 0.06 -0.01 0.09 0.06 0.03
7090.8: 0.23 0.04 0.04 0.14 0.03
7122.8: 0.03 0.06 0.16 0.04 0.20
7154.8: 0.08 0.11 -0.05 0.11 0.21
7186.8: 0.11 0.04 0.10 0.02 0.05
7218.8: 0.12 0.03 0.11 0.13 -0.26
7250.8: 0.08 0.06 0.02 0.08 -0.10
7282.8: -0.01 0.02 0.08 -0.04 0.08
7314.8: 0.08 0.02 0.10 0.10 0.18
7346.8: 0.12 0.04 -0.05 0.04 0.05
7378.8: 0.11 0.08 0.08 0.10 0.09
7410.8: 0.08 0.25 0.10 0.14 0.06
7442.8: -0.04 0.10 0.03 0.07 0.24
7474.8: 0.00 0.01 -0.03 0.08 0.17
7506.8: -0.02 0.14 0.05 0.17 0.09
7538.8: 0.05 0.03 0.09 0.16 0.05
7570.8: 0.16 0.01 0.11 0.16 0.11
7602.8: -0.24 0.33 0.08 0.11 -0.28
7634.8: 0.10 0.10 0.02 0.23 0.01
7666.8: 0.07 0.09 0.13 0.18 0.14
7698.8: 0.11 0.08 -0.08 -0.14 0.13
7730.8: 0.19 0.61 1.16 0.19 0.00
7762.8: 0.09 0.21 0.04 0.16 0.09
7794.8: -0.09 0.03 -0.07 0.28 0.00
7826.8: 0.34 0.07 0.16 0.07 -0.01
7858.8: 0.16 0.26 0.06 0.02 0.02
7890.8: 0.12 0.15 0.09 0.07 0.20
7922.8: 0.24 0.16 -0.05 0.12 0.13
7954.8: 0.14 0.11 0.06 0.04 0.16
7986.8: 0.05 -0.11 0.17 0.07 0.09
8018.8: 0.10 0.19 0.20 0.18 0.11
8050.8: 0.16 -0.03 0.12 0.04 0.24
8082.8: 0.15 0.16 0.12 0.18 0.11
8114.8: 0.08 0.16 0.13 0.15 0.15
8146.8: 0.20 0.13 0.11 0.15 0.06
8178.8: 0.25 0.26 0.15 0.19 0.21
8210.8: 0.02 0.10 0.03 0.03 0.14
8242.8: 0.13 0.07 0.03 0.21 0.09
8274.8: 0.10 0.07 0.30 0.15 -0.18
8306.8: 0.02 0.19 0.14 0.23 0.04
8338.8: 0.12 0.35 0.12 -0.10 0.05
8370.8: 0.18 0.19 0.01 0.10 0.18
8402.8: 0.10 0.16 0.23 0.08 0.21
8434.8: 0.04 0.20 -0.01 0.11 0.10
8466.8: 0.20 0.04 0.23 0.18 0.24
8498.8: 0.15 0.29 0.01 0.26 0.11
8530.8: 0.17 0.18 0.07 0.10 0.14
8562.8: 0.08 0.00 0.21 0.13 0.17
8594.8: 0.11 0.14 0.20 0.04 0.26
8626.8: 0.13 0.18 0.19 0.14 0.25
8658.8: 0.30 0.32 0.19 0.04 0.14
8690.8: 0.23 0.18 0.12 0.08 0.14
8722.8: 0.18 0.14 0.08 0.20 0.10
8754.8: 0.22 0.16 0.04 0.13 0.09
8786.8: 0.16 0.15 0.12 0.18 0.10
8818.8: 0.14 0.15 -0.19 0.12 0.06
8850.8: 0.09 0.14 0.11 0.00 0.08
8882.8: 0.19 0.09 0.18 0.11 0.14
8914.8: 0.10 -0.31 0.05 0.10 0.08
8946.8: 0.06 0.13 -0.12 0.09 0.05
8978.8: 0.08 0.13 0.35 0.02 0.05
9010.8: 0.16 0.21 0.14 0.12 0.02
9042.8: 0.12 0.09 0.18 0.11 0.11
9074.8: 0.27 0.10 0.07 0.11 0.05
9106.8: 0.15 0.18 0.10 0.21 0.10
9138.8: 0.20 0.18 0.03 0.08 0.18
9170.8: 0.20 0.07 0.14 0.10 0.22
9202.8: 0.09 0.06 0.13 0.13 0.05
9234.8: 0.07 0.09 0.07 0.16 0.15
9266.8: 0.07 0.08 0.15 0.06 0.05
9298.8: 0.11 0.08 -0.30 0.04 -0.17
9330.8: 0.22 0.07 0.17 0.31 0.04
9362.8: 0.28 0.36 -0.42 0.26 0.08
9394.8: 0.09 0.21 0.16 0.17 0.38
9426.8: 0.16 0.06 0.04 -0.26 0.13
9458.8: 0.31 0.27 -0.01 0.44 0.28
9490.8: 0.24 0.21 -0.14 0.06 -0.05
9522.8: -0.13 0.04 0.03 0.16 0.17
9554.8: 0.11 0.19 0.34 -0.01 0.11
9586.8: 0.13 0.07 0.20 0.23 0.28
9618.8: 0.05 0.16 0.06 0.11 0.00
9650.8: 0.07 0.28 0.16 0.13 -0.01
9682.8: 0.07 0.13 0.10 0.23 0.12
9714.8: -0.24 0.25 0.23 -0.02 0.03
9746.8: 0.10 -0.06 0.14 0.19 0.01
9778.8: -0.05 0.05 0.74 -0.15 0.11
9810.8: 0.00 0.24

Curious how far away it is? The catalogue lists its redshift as 1.08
